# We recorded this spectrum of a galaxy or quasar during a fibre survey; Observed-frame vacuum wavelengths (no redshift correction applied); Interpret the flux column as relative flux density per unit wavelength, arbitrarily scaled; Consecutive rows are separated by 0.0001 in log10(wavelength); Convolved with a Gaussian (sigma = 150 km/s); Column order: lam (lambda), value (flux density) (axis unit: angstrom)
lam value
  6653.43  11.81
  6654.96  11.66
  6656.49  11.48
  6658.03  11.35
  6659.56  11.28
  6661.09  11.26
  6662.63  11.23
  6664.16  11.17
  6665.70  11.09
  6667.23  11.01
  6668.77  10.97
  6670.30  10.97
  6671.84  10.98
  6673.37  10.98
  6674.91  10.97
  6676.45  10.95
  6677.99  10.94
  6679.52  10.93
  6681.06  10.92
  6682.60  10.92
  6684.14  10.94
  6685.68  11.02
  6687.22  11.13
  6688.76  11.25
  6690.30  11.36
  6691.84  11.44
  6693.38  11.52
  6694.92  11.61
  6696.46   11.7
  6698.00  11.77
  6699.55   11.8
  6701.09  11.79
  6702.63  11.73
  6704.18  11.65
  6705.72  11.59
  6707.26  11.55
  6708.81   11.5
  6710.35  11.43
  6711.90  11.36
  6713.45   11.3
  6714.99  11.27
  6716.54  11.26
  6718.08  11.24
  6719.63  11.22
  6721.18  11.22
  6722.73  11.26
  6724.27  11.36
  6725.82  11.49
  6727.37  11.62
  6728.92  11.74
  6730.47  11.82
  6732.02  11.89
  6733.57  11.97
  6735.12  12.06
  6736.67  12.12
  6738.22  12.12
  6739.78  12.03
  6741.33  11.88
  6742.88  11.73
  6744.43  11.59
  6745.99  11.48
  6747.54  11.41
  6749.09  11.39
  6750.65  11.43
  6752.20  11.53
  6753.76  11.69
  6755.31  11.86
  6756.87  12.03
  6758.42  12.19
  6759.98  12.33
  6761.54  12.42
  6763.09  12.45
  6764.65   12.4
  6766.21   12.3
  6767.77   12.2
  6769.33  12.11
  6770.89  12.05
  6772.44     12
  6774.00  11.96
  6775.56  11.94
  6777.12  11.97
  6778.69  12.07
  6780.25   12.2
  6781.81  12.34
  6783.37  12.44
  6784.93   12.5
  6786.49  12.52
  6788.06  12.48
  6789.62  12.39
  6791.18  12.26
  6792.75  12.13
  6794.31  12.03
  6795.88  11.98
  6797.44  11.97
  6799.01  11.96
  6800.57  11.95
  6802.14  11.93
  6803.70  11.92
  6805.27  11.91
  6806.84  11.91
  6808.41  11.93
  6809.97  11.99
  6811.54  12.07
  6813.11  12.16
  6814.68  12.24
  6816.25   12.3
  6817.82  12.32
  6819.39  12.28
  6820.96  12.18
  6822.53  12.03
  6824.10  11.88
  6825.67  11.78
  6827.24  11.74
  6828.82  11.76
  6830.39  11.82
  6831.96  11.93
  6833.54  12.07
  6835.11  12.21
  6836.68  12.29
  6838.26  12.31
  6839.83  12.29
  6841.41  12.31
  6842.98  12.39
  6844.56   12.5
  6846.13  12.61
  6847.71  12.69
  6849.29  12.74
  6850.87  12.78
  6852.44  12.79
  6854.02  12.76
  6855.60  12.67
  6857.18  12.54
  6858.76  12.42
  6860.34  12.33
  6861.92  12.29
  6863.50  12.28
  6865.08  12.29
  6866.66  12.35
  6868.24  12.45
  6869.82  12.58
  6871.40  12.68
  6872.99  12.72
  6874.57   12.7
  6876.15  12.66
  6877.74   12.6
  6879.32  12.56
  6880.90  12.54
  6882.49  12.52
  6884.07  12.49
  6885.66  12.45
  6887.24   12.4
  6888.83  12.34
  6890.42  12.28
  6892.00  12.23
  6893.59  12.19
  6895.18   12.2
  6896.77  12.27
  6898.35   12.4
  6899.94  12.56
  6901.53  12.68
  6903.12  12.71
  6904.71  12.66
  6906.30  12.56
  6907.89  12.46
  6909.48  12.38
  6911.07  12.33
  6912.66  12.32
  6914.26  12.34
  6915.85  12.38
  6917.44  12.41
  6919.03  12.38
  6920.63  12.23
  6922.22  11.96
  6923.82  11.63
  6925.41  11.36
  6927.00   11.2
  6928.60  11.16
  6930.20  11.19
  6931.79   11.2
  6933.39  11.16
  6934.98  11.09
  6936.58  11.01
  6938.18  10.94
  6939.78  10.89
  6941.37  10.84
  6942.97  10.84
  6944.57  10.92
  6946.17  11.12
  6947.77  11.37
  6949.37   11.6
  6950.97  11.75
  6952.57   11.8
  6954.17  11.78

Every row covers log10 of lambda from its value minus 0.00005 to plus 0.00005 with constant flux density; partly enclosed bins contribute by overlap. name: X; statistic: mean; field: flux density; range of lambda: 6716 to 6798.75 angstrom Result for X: 11.9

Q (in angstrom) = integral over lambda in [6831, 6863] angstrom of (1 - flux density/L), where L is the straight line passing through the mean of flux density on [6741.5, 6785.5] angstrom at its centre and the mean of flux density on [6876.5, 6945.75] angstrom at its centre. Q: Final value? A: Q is -1.2 angstrom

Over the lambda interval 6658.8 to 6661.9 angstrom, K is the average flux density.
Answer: 11.3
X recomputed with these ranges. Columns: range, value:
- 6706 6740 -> 11.6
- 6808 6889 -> 12.3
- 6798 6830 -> 12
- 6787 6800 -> 12.2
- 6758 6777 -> 12.2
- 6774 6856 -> 12.2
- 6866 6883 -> 12.6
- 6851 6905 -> 12.5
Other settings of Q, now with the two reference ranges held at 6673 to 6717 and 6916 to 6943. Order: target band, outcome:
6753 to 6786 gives -2.3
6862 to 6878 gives -1.6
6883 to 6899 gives -1.3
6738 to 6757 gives -0.6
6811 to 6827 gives -1.0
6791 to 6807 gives -0.9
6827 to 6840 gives -0.8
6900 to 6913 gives -1.3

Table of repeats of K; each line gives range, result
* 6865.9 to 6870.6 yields 12.5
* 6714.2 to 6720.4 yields 11.3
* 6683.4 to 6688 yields 11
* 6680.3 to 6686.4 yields 10.9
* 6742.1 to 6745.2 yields 11.7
